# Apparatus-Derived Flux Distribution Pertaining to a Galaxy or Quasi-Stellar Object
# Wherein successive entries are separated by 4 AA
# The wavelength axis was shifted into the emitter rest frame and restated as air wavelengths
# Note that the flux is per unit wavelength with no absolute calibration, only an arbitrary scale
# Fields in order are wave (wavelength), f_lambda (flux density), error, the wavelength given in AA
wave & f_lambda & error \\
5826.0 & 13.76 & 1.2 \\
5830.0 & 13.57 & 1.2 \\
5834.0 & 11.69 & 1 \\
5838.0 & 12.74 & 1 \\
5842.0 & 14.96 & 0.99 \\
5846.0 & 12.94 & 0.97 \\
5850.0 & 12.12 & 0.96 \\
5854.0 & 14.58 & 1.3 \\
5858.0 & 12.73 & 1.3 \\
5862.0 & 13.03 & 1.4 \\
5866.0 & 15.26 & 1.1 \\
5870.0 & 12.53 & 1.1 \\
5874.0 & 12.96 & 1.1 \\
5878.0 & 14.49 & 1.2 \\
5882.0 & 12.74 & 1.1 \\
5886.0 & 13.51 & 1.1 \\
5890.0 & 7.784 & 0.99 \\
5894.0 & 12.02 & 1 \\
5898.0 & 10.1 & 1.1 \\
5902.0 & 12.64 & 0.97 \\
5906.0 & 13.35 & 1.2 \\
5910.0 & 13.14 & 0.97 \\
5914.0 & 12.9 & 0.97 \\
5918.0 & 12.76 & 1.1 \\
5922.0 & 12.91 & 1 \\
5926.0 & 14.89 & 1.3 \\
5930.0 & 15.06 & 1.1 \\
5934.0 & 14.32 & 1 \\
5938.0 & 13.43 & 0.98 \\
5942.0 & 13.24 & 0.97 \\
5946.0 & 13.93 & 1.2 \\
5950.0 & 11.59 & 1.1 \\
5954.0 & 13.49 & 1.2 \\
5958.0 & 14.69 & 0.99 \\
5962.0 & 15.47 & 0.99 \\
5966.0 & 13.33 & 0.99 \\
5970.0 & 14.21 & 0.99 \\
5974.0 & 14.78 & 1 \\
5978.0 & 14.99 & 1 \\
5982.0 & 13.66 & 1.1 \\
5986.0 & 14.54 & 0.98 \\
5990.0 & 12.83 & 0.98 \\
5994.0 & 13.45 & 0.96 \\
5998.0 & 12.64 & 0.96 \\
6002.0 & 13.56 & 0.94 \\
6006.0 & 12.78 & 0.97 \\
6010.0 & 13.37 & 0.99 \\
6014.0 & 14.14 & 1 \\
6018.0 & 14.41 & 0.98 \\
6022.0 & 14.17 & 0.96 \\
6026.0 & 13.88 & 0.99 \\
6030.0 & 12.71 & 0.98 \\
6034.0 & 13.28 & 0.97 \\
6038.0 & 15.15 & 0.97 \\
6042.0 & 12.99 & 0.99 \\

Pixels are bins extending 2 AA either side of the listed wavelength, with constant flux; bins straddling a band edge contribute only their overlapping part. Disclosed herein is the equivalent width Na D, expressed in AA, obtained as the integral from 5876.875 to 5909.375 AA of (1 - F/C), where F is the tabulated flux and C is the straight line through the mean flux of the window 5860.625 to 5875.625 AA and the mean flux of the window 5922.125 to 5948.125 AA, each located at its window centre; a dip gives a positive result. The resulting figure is 3.86 AA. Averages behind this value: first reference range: 13.5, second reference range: 14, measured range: 12.1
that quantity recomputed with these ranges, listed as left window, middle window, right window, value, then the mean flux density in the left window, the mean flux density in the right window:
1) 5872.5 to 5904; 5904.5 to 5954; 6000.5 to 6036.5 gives -3.7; 12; 13.6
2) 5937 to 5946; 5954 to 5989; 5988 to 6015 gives -2.7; 13.5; 13.2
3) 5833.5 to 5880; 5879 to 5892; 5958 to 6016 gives 1.8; 13.4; 13.9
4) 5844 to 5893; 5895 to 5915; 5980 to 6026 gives 1.1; 12.9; 13.6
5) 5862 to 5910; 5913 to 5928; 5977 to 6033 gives -0.6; 12.5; 13.6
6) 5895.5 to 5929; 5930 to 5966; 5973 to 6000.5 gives -1.3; 12.9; 13.8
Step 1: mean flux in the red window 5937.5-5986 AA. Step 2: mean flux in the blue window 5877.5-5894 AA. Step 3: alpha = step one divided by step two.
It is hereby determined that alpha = 1.2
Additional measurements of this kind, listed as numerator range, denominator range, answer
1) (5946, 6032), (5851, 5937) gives 1.06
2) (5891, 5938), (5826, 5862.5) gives 0.99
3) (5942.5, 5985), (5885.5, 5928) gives 1.14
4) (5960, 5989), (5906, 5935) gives 1.05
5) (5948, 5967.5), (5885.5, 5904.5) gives 1.24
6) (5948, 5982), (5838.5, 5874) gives 1.04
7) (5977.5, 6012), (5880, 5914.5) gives 1.12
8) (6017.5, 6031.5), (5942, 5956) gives 1.06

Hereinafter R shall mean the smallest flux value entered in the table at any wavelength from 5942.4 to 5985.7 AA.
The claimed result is 11.59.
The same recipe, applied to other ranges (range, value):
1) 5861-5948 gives 7.784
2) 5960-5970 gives 13.33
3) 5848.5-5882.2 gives 12.12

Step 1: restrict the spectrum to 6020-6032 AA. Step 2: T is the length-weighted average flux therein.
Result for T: 13.6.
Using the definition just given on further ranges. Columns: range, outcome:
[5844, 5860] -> 13.1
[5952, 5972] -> 14.2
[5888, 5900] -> 9.97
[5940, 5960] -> 13.4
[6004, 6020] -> 13.7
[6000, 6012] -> 13.2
